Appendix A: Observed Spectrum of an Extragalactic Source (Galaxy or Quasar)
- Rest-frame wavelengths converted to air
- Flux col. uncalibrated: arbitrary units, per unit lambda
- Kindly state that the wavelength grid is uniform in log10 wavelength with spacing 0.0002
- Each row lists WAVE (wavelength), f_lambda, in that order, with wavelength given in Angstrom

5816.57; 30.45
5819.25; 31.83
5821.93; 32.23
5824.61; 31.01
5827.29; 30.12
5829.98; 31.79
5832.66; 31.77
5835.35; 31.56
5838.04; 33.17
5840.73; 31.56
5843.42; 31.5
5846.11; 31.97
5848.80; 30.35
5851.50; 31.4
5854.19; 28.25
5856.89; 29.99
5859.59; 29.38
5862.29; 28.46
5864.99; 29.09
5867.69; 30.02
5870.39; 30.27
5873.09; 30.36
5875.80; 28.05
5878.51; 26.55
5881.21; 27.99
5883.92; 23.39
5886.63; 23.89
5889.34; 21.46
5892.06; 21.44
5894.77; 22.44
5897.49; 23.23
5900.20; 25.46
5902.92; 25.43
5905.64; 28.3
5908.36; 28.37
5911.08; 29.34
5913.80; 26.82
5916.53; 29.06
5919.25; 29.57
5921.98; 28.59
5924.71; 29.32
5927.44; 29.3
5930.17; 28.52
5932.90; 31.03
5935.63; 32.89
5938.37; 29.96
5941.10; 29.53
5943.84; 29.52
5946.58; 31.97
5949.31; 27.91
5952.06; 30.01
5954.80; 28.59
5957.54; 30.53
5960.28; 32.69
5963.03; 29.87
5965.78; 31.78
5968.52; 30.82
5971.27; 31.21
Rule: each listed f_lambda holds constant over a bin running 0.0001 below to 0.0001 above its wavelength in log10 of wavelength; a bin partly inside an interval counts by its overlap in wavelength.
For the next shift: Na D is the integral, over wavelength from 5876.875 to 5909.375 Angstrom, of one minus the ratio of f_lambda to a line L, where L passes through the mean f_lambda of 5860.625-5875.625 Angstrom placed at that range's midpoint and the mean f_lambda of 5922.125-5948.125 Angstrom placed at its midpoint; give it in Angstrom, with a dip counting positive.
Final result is 5.4 Angstrom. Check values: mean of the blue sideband 29.5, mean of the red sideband 30.1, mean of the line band 24.8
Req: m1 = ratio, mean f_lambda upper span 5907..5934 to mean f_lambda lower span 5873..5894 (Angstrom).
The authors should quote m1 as 1.2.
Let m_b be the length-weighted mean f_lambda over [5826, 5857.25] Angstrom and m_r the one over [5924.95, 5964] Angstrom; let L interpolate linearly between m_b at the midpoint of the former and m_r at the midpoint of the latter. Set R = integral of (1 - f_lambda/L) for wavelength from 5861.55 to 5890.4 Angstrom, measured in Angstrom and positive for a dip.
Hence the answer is 3.34 Angstrom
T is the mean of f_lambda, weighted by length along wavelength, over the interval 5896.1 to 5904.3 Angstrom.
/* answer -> 24.7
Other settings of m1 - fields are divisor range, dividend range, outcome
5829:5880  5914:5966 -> 0.99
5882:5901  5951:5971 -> 1.33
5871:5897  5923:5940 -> 1.20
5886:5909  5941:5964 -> 1.24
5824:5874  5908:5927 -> 0.94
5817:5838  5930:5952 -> 0.96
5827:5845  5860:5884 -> 0.90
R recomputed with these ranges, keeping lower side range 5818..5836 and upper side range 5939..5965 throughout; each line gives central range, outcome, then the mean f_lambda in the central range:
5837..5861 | 0.3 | 30.8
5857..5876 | 0.9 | 29.5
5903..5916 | 1.1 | 28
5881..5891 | 2.3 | 23.6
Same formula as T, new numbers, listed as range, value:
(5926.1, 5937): 30.4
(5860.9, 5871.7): 29.5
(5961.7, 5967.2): 30.9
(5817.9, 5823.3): 32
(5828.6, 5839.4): 32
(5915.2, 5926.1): 29.1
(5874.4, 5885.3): 26.5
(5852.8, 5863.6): 29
